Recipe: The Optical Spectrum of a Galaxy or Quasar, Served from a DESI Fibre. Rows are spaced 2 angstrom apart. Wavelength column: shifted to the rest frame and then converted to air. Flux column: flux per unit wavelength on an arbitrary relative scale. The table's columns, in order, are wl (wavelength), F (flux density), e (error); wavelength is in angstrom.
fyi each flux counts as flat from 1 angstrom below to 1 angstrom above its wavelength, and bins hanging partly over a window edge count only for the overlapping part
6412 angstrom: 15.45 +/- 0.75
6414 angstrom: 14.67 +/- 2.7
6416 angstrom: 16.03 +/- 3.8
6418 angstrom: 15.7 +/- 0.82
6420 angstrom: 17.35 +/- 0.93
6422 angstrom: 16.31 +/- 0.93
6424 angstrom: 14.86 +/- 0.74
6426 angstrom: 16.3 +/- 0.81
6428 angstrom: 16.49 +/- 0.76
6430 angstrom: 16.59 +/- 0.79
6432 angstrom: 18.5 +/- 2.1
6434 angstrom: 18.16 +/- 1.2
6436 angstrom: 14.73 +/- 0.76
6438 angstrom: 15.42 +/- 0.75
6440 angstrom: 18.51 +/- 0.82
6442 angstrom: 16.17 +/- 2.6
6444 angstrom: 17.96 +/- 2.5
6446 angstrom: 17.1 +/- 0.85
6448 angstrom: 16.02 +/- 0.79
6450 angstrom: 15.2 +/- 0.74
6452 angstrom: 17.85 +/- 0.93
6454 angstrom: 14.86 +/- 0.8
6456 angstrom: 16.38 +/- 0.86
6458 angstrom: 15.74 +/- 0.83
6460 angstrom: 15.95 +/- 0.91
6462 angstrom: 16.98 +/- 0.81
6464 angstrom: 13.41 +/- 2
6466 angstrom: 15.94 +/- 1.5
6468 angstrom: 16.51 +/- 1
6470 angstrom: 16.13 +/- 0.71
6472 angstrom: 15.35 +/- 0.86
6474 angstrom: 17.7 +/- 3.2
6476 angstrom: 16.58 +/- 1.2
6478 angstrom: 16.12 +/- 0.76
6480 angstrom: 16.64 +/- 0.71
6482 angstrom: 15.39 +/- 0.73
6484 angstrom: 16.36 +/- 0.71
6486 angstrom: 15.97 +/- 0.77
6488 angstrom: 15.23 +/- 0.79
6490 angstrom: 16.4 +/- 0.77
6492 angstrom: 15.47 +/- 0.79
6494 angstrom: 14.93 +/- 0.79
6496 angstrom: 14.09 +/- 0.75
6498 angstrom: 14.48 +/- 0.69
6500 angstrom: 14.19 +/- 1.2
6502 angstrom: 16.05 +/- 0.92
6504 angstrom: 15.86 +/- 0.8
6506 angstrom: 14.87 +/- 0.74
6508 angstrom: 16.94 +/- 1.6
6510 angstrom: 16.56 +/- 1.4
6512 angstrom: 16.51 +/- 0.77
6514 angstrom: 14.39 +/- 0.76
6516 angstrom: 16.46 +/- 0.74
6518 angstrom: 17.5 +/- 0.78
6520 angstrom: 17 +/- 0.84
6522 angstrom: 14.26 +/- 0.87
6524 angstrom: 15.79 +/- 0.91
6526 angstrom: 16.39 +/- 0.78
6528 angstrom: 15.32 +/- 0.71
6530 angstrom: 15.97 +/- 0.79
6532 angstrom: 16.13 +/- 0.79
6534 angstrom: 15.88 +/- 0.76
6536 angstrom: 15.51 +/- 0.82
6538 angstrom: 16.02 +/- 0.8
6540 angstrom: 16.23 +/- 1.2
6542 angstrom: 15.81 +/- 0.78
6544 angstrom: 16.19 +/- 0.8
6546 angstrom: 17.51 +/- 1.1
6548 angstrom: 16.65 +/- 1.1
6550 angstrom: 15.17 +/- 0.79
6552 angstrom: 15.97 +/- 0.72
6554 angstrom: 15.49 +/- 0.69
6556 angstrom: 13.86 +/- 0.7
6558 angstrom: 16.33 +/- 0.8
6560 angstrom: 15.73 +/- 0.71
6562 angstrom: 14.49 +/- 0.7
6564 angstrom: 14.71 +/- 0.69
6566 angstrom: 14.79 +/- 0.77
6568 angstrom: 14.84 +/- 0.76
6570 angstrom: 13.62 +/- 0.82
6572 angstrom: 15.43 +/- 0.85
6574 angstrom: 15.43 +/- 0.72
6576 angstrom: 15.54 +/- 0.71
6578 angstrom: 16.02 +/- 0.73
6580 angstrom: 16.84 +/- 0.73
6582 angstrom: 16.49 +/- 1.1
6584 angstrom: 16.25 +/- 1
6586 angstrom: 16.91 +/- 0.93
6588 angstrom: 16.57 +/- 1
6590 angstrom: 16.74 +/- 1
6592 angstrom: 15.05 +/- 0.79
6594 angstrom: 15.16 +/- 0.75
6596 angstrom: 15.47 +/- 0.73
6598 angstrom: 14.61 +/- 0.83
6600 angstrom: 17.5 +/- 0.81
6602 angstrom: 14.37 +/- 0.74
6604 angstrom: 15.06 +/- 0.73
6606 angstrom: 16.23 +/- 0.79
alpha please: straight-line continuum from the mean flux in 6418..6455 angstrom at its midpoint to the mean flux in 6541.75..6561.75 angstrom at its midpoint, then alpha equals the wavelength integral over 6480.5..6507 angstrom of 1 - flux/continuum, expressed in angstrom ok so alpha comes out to 1.37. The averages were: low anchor 16.6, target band 15.4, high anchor 15.8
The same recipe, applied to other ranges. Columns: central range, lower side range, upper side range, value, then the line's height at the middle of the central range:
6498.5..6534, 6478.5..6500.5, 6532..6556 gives -0.4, 15.7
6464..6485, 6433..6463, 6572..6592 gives 0.4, 16.4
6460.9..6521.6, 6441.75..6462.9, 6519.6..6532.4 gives 0.8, 16.1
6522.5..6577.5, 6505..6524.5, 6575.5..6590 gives 2.2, 16.2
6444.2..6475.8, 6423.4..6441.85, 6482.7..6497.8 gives -0.1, 16.1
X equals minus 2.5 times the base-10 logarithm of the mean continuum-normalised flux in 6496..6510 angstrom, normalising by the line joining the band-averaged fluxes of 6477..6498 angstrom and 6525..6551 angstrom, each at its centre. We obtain 0.02 mag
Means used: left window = 15.6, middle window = 15.4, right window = 16.1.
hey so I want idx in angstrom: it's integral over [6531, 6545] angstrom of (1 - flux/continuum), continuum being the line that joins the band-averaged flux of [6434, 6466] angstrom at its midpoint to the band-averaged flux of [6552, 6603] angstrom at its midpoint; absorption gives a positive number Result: -0.2 angstrom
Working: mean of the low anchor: 16.2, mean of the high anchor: 15.5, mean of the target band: 16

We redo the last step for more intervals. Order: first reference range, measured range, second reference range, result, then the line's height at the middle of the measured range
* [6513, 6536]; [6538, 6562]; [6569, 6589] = 0.1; 15.9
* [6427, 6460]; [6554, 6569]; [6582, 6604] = 0.9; 16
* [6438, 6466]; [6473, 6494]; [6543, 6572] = -0.2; 16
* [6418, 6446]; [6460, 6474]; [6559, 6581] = 0.4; 16.3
